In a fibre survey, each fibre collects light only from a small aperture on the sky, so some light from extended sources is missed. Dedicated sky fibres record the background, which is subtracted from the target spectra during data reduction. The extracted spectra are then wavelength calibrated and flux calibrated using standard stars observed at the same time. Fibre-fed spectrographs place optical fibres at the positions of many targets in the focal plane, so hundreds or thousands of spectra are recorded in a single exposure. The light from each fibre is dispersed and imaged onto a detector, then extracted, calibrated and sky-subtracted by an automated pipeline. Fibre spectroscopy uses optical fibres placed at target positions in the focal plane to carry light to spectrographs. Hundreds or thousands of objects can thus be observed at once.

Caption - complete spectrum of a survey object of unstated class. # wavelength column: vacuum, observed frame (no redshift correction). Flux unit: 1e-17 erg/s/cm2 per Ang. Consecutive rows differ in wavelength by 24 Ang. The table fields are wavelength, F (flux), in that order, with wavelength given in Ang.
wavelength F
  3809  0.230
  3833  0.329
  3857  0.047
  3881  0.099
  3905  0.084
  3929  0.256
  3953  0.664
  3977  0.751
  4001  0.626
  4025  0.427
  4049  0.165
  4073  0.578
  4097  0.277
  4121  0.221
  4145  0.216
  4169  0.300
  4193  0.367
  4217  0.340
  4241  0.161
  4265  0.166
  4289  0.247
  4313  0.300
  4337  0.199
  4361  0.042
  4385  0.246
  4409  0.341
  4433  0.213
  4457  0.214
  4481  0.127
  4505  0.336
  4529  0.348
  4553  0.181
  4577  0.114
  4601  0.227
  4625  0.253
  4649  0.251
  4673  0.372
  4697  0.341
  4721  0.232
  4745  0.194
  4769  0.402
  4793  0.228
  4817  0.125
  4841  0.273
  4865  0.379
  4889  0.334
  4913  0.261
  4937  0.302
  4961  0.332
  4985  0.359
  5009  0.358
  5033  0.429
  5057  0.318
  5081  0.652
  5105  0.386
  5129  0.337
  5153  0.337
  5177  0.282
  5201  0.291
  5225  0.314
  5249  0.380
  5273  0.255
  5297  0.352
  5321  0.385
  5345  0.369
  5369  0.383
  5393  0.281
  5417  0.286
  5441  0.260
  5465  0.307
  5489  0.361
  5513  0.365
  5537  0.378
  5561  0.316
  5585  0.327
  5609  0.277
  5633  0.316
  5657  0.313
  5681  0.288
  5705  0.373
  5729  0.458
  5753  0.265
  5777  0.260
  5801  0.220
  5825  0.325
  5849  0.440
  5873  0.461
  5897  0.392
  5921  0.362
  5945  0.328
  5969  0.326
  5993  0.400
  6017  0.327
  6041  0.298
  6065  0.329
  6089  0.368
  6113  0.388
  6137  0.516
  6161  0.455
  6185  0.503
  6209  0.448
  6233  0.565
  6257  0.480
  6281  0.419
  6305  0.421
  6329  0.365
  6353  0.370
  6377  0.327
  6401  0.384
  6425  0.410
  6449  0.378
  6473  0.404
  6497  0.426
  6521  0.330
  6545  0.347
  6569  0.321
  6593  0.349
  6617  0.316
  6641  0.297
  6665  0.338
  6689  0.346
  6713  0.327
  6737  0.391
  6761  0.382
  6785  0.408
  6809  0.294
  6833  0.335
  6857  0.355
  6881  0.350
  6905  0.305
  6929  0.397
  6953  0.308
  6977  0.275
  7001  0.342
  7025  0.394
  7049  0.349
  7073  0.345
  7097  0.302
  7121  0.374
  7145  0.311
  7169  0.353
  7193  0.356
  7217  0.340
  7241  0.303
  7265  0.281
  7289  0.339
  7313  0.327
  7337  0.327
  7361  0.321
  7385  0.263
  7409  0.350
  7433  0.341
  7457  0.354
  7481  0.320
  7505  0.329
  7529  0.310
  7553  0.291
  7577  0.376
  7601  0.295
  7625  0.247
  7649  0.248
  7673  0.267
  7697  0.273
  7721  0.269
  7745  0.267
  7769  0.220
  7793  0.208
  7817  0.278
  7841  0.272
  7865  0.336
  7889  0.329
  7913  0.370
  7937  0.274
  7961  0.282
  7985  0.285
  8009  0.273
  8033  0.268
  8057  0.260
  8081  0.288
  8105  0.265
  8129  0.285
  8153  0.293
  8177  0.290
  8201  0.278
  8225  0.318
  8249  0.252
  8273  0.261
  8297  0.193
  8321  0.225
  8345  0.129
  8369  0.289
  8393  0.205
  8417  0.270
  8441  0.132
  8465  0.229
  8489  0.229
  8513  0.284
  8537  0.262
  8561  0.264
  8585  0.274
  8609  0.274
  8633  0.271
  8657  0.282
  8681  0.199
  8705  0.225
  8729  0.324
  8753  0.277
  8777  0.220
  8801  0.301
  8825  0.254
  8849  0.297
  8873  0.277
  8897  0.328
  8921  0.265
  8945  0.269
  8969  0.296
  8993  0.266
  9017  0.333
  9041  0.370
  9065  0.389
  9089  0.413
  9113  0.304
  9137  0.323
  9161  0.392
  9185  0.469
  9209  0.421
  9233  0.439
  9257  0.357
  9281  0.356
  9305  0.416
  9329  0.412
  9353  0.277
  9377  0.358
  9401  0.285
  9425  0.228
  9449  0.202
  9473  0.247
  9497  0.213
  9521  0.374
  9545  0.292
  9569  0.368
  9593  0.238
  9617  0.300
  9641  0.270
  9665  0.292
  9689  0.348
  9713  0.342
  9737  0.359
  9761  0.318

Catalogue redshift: 1.35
